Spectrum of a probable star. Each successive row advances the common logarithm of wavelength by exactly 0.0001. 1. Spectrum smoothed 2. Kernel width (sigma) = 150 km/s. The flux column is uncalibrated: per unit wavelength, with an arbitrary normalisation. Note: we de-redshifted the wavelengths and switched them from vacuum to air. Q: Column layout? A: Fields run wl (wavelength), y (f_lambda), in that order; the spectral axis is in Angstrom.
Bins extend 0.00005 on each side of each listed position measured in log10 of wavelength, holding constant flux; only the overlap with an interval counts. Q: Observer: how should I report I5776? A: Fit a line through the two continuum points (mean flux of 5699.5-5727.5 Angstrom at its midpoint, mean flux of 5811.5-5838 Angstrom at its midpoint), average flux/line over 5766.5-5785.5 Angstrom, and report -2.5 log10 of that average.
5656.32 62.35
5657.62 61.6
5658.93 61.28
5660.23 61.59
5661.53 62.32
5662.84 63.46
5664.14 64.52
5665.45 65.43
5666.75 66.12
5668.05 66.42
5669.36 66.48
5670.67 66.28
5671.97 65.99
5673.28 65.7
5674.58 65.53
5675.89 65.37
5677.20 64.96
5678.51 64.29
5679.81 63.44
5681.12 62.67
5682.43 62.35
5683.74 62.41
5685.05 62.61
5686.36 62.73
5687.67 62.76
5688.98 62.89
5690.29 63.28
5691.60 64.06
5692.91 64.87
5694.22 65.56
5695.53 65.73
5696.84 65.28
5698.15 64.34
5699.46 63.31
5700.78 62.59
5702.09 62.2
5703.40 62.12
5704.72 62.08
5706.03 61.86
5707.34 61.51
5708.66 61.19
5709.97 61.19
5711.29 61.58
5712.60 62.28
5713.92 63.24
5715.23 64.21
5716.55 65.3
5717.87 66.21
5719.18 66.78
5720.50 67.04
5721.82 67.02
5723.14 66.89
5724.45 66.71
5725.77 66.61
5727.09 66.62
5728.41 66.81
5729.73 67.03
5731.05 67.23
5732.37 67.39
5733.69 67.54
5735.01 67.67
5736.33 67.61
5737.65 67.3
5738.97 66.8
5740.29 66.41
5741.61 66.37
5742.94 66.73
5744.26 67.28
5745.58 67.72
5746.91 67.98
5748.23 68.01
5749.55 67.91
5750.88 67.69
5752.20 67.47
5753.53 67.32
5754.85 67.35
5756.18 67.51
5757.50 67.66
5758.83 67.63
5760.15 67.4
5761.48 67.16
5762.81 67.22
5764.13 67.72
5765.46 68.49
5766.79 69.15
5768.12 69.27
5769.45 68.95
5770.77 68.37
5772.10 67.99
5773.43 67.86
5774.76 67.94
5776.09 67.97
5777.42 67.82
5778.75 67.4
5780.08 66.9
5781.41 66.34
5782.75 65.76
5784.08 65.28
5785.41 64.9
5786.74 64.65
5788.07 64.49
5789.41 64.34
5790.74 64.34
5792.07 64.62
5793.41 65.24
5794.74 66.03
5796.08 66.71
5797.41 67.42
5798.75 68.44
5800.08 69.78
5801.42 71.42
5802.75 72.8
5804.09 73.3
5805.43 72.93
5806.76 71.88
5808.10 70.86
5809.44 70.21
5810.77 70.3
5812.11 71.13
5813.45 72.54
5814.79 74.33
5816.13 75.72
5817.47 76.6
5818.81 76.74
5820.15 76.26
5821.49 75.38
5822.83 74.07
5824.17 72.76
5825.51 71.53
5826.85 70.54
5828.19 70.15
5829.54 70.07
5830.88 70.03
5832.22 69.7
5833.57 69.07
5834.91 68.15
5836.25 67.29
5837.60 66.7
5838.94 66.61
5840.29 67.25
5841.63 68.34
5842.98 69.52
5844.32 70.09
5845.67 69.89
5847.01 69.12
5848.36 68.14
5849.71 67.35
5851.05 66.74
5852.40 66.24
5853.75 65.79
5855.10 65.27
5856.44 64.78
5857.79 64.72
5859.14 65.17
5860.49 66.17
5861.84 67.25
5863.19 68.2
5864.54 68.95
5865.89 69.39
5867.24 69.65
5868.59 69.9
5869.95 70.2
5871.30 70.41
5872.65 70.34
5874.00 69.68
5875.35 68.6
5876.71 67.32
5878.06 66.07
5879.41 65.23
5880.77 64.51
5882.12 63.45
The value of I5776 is 0.02 mag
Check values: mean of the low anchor 64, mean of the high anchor 72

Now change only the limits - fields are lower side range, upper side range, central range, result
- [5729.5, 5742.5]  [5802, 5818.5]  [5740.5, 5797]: 0.041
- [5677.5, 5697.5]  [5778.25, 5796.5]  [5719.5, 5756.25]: -0.043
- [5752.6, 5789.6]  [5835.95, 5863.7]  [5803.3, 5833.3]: -0.083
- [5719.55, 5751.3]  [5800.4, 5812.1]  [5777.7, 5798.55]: 0.076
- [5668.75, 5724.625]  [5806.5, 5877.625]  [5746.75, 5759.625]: -0.024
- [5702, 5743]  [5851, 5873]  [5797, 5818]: -0.082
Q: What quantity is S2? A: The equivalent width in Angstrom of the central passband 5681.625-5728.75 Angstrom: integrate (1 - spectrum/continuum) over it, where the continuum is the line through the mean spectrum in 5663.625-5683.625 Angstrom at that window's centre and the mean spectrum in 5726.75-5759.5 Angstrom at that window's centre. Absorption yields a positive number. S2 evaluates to 1.5 Angstrom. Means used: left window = 65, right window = 67.3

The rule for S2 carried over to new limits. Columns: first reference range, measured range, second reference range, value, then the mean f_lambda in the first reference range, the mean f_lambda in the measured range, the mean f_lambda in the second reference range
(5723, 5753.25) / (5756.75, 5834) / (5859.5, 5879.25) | -1.7 Angstrom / 67.2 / 69.3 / 68.6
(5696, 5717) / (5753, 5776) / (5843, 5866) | -1.2 Angstrom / 62.8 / 68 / 67.3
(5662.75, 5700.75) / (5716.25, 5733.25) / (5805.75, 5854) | -0.1 Angstrom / 64.4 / 66.8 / 70.5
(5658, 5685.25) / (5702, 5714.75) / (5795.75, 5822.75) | 0.9 Angstrom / 64.2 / 62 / 72.4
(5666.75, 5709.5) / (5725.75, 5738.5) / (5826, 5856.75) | -0.4 Angstrom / 63.9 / 67.2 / 68.2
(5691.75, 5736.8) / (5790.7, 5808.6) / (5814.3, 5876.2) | -0.3 Angstrom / 64.9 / 69.1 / 69.5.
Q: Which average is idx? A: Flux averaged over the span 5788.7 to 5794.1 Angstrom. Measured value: 64.6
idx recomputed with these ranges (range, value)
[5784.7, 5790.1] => 64.6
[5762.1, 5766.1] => 67.8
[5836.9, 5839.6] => 66.6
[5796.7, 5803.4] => 70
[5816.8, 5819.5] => 76.6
